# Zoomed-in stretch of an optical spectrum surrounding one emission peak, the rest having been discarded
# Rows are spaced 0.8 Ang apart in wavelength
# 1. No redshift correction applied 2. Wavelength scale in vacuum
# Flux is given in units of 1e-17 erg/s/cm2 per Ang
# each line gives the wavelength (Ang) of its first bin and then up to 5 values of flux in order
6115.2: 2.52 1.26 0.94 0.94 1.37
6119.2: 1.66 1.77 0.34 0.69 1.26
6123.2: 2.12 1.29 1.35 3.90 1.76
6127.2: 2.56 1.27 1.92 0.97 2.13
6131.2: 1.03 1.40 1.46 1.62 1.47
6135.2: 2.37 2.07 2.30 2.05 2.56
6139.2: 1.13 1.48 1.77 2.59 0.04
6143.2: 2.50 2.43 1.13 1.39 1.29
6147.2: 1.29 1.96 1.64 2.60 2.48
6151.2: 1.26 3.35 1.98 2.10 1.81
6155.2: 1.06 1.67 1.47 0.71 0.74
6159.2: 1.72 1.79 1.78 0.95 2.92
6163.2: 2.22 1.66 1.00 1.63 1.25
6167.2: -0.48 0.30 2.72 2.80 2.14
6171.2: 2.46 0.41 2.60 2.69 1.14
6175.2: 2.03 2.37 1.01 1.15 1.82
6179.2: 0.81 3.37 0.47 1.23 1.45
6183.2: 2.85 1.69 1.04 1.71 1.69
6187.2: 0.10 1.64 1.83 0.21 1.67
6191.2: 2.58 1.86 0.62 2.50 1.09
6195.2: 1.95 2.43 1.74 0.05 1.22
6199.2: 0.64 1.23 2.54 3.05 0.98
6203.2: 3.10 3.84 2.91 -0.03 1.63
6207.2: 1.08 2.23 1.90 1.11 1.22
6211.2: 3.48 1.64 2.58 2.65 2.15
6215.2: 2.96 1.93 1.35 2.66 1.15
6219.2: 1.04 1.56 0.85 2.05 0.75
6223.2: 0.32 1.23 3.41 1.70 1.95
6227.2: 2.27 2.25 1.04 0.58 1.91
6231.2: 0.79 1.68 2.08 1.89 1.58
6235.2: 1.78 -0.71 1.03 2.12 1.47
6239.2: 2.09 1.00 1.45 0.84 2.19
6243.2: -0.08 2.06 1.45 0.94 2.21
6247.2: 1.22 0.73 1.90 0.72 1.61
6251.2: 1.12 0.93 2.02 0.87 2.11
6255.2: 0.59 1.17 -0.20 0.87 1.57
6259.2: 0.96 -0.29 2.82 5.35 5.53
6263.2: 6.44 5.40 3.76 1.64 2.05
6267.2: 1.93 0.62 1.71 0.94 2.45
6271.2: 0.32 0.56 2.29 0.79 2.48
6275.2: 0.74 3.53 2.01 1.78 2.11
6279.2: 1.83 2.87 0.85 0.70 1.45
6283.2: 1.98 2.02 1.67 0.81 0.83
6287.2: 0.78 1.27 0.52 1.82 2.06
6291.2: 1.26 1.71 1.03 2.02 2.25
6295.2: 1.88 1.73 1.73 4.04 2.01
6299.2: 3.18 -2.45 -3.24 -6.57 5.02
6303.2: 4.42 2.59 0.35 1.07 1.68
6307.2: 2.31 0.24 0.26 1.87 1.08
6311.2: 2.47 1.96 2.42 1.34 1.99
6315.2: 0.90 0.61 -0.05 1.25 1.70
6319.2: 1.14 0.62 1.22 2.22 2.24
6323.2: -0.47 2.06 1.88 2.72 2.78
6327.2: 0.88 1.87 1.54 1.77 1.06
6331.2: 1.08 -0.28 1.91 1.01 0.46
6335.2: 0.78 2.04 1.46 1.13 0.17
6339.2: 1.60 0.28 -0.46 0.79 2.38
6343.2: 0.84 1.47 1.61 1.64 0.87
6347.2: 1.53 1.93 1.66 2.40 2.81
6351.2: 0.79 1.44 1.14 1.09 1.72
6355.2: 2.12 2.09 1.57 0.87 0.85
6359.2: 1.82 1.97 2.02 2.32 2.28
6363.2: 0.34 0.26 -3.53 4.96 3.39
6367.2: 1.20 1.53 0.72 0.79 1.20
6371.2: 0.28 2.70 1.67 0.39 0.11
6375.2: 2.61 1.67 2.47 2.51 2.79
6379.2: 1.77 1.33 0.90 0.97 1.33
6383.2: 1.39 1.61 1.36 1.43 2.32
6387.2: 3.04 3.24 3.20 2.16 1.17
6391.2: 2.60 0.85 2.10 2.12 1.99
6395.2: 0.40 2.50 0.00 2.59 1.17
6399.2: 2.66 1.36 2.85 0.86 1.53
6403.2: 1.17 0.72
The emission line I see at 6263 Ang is H-beta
